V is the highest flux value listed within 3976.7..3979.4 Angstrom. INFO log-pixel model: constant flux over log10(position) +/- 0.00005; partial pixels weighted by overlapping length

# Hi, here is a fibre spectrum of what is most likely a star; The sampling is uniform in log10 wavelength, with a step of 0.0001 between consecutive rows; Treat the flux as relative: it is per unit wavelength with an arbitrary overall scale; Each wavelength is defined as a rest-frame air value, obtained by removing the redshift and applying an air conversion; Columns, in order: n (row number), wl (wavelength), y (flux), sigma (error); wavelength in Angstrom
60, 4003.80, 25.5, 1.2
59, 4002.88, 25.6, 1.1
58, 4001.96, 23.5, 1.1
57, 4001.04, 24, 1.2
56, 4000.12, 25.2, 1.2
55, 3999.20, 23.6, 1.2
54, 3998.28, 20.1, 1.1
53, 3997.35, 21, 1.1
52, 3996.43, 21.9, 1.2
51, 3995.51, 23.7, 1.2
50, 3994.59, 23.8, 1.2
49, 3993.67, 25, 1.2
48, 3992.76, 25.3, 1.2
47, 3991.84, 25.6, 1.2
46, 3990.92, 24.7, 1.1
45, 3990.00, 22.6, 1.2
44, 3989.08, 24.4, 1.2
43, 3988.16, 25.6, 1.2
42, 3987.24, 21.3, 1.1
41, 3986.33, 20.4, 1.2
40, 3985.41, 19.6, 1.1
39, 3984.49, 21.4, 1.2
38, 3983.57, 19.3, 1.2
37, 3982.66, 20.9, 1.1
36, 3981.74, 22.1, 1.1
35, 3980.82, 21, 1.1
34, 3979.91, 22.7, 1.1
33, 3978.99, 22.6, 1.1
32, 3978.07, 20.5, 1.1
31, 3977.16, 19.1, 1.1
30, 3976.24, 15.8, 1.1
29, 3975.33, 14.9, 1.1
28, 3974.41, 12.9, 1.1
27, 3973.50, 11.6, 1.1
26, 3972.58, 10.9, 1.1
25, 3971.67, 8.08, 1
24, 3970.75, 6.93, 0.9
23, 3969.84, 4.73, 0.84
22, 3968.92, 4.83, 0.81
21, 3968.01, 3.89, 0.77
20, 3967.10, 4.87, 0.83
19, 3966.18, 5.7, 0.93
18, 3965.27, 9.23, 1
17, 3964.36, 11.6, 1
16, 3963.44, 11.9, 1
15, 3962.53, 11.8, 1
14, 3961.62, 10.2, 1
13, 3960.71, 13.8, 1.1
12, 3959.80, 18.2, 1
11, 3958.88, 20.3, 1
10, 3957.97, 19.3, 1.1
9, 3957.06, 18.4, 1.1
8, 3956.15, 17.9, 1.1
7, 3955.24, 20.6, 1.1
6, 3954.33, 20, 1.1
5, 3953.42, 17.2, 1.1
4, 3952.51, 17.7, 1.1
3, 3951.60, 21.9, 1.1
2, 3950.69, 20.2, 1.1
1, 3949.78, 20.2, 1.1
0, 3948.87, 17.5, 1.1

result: 22.6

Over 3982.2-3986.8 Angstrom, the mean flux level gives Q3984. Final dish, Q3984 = 20.4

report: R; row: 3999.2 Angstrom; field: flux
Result 23.6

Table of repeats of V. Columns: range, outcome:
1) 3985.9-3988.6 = 25.6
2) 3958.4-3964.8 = 20.3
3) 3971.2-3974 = 11.6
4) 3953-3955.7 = 20.6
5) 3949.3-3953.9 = 21.9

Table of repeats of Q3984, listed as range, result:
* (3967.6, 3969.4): 4.37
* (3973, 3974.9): 12.2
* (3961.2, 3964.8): 11.4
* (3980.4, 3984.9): 20.9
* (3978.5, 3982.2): 22.1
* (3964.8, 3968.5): 5.95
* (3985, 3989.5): 22.3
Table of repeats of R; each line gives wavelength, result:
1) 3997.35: 21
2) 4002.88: 25.6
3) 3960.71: 13.8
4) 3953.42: 17.2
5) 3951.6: 21.9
